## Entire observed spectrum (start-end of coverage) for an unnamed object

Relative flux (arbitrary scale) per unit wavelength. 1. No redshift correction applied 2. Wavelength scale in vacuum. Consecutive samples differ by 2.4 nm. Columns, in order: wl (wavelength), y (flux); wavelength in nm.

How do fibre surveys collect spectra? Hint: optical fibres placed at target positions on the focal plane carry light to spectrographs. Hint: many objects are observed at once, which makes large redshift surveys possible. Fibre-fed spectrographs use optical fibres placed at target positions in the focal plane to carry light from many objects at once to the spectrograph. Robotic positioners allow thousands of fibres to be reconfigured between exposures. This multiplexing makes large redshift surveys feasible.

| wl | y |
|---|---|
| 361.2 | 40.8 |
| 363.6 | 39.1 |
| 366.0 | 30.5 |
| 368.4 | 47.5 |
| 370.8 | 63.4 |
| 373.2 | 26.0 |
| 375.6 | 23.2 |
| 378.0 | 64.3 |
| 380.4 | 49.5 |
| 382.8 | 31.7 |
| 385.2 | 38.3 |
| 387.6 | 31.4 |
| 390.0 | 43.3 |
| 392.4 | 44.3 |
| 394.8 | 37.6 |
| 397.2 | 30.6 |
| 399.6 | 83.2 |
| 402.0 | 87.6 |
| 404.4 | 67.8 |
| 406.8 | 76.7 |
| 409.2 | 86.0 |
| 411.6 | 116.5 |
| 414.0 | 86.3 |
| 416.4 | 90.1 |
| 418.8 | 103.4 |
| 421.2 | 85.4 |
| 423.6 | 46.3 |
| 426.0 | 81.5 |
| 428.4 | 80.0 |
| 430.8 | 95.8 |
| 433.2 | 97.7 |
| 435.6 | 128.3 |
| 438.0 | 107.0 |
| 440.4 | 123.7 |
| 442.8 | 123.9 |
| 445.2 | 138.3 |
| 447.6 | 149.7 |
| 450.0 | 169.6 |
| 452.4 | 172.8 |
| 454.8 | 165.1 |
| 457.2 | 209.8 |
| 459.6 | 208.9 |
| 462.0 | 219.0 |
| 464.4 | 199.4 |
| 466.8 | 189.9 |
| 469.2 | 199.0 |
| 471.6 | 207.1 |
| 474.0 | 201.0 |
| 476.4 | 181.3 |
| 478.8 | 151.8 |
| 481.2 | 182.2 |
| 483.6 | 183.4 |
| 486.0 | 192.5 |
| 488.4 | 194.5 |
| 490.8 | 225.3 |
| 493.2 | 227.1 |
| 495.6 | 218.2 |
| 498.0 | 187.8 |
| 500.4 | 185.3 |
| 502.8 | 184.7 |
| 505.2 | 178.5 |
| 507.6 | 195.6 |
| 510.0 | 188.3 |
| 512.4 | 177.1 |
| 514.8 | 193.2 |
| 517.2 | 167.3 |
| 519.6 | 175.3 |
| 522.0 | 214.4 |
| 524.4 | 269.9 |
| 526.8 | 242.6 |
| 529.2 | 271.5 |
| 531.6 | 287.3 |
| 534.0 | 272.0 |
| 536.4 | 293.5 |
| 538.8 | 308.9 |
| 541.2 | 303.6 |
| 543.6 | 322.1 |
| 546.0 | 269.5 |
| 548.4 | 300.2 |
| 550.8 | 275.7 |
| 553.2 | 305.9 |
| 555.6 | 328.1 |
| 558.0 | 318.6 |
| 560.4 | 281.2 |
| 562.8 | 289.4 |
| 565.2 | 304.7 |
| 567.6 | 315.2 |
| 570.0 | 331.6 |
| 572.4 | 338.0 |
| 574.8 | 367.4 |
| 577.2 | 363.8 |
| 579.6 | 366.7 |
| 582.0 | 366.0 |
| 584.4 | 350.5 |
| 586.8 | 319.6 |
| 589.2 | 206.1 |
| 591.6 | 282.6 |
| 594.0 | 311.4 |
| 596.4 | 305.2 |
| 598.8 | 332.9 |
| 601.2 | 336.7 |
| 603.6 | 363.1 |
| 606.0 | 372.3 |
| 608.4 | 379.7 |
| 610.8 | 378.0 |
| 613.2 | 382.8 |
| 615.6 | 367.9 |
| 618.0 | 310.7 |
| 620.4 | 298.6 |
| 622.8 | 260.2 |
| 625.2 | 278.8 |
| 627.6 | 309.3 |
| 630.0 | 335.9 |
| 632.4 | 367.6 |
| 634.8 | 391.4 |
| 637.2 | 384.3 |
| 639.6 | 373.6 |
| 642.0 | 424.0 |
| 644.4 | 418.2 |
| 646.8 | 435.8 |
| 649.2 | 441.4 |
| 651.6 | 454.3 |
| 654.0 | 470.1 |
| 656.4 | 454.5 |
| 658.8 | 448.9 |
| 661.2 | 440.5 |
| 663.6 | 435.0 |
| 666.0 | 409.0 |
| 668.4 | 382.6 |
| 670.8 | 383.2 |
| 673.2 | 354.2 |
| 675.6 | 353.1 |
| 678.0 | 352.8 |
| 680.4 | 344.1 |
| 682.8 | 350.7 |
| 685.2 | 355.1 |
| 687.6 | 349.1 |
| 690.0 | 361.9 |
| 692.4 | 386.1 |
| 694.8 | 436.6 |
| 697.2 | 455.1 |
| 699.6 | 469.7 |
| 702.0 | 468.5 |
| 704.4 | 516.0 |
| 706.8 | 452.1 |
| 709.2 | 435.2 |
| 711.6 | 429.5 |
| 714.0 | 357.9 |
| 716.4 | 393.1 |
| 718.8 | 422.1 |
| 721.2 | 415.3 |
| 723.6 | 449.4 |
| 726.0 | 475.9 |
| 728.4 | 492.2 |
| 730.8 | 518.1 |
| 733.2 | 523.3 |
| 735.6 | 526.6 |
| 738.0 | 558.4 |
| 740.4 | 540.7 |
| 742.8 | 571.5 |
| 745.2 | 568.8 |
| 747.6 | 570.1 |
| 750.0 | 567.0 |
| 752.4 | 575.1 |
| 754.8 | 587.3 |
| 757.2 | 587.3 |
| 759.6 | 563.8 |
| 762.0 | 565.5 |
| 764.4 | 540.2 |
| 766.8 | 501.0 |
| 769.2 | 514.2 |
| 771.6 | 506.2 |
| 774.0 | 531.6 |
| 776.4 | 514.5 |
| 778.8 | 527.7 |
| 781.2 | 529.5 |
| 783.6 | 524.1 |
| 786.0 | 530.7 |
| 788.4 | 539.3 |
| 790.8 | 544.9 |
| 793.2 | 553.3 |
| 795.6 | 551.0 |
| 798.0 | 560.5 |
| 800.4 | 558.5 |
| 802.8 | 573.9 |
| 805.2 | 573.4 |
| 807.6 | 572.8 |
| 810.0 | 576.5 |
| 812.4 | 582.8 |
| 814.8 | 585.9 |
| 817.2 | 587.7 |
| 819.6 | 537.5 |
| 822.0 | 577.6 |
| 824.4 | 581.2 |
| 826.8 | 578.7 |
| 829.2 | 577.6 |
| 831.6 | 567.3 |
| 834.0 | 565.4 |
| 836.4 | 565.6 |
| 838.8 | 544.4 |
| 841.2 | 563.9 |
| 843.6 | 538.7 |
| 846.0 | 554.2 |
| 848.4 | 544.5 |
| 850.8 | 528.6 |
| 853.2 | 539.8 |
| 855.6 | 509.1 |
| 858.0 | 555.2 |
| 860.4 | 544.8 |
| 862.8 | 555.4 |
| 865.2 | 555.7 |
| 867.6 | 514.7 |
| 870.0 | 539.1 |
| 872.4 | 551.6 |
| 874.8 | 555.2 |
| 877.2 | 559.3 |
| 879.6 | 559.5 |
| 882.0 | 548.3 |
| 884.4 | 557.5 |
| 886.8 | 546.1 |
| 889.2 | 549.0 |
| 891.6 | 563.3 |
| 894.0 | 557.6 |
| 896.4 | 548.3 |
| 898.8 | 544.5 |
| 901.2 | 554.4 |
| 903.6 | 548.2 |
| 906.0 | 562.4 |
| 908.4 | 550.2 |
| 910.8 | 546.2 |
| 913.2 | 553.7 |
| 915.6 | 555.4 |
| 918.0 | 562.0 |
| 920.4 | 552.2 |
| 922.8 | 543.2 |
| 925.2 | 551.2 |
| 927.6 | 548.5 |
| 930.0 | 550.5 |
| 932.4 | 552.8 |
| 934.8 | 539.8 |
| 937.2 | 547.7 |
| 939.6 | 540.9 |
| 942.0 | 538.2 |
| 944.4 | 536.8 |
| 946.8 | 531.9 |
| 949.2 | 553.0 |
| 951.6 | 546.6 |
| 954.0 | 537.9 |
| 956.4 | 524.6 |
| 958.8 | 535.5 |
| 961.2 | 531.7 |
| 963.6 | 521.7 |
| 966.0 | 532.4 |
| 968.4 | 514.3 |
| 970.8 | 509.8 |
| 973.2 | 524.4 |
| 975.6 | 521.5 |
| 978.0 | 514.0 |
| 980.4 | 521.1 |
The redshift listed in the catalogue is 0.000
